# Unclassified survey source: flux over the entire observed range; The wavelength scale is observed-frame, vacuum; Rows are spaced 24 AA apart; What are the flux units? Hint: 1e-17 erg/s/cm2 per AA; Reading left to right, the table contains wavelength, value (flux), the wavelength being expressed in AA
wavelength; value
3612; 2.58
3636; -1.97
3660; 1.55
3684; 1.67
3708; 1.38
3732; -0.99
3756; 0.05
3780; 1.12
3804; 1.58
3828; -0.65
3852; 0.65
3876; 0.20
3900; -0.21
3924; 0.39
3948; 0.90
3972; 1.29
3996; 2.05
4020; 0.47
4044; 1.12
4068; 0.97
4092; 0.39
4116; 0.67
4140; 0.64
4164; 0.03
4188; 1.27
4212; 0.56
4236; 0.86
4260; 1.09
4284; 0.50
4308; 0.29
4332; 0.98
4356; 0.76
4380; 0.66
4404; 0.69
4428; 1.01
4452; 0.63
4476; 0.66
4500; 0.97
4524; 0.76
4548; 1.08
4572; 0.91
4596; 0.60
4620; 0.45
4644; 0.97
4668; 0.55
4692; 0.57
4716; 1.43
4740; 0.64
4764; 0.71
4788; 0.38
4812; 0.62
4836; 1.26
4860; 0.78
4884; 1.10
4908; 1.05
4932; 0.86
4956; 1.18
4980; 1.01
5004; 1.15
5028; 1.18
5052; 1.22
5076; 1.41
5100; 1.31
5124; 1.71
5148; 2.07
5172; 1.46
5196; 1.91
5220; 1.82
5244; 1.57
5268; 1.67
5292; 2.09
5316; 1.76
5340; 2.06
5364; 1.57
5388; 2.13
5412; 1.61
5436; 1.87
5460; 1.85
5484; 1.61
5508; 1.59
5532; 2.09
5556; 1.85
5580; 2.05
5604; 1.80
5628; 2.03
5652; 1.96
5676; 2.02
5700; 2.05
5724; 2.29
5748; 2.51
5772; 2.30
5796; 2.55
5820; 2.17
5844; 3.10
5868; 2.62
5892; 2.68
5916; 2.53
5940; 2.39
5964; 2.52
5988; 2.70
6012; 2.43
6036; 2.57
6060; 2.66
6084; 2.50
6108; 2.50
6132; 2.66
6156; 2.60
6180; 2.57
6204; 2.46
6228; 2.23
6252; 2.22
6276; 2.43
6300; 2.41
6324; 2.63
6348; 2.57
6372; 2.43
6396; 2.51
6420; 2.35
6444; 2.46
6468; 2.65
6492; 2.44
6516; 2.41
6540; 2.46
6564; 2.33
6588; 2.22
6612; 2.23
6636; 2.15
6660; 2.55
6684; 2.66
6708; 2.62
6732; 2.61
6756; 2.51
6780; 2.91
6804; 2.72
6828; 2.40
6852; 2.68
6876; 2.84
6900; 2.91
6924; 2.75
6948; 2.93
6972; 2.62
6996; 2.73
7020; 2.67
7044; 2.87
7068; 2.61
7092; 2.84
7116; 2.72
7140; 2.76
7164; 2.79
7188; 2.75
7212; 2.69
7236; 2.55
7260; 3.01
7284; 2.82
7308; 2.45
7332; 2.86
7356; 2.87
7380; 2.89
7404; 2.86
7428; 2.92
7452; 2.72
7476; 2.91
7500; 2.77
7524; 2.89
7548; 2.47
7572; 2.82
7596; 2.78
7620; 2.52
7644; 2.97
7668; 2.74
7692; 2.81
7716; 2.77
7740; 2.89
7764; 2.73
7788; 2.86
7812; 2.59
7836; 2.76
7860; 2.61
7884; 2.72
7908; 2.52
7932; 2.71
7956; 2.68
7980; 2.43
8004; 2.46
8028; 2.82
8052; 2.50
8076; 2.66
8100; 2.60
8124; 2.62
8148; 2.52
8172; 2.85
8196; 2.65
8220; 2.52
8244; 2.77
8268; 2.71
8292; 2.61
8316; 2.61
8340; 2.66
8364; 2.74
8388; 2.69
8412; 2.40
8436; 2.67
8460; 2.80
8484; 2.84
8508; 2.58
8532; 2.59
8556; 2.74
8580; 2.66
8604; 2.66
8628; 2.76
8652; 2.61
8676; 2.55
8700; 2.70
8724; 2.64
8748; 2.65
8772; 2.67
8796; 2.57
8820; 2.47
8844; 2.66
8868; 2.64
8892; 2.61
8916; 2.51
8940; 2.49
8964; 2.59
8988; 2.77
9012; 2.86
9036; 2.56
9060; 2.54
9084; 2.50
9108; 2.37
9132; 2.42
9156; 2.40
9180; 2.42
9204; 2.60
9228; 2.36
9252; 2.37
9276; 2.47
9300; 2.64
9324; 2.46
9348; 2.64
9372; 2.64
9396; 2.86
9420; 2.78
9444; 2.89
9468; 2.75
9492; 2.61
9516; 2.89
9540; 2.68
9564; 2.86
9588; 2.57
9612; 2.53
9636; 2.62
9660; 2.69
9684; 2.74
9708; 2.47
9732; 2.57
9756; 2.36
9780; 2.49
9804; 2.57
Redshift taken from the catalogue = 0.280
